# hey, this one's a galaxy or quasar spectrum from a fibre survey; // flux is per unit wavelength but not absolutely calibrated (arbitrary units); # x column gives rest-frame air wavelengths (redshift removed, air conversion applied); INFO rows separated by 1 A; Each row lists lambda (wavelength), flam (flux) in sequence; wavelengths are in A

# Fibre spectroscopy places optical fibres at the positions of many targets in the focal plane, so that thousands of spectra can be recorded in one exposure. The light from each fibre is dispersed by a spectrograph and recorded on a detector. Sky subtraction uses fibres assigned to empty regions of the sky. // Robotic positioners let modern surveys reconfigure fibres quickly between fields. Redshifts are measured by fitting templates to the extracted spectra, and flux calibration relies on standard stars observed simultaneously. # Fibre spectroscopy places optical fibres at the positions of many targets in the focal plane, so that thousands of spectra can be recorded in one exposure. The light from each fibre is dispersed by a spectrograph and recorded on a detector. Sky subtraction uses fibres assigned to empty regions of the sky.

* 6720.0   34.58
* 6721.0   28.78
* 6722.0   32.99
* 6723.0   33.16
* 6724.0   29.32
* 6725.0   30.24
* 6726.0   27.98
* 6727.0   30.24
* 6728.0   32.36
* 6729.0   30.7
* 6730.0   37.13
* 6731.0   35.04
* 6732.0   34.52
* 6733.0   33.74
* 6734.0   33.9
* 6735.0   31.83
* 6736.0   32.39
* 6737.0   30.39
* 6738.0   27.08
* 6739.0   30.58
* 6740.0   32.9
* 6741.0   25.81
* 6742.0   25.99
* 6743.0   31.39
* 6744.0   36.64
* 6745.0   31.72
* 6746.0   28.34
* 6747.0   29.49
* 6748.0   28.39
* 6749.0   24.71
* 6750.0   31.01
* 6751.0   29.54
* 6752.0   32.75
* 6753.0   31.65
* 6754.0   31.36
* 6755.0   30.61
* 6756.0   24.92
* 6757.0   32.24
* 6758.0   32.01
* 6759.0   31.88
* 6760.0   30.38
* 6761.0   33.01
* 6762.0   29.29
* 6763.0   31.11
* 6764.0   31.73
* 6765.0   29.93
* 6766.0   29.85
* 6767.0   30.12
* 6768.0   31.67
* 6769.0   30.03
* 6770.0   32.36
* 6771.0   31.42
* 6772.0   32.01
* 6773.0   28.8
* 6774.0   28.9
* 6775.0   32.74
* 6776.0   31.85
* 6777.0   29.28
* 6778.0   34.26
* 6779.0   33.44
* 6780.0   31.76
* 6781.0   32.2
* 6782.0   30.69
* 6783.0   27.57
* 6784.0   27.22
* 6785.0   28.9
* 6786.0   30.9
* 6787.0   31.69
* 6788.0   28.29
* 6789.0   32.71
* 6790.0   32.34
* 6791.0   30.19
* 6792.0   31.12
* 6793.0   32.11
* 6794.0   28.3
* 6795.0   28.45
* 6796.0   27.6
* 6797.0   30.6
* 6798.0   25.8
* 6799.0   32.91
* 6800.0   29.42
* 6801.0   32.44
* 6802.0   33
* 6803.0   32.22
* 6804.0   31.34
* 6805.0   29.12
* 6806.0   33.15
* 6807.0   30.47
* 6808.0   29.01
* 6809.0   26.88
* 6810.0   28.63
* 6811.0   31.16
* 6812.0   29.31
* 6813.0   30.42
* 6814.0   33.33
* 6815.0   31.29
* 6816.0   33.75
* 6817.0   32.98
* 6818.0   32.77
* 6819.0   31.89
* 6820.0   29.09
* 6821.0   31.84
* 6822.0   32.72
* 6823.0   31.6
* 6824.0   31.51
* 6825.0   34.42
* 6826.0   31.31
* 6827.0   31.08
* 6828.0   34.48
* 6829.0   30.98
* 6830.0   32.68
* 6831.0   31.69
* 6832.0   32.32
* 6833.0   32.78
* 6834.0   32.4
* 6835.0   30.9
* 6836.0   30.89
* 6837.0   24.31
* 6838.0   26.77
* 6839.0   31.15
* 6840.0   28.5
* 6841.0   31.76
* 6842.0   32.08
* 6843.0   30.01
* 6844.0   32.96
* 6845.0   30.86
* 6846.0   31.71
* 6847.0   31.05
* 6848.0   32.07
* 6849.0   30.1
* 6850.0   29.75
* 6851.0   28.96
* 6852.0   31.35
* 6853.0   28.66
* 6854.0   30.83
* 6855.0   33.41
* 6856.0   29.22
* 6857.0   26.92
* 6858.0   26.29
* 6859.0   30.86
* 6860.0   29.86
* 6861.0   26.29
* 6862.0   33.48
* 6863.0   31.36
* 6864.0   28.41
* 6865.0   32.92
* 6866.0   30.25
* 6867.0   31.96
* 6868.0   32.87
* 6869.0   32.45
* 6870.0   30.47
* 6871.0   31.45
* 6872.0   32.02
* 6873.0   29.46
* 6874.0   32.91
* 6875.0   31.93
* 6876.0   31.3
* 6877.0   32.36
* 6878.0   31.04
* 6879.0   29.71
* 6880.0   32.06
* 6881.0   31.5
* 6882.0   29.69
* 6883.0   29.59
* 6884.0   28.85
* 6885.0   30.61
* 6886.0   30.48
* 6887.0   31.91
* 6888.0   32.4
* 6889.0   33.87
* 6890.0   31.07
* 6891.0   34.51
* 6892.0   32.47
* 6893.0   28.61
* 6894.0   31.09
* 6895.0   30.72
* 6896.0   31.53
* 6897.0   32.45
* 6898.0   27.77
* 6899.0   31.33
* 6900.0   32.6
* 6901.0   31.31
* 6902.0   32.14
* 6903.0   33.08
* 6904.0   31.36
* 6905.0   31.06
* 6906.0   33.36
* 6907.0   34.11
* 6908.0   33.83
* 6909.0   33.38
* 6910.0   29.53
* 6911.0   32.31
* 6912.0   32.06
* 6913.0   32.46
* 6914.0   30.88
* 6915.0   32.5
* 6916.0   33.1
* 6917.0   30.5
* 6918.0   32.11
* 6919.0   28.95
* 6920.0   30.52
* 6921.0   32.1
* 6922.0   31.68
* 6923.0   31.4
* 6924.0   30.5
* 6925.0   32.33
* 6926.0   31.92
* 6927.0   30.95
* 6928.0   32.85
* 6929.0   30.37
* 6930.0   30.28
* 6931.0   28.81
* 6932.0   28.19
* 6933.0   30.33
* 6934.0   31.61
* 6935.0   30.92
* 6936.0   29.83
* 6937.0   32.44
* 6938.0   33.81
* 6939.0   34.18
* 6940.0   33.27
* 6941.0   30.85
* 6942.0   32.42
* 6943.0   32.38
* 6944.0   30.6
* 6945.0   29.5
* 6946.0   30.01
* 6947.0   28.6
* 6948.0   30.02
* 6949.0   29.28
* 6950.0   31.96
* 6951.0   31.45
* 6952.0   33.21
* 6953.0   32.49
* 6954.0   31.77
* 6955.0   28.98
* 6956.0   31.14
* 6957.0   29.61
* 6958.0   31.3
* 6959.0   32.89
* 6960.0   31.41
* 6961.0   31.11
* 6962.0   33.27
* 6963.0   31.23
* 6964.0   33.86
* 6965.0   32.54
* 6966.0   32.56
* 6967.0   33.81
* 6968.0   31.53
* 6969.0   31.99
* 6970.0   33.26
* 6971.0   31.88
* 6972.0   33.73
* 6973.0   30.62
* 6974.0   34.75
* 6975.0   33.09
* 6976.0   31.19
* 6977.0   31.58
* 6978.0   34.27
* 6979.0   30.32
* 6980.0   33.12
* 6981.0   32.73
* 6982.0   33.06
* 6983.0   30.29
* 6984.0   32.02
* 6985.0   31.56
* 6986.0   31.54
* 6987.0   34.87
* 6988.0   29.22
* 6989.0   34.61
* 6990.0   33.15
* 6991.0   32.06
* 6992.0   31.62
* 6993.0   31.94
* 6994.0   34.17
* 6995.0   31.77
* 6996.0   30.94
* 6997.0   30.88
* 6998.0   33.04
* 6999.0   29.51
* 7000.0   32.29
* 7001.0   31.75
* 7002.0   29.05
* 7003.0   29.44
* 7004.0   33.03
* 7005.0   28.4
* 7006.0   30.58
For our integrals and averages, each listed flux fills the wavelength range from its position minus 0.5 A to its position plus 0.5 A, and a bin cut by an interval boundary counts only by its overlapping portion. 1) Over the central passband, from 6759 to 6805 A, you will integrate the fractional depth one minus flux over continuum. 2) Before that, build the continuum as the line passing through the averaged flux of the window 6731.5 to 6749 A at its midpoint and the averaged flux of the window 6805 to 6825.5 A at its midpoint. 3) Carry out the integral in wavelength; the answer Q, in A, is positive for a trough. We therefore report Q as 0.5 A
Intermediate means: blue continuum 30.7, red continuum 31.3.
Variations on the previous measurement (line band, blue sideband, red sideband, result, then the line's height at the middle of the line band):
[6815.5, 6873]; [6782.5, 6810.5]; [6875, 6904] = -0.5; 30.7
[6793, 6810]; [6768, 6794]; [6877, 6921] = 0.5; 31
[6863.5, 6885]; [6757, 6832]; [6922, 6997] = 0.2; 31.4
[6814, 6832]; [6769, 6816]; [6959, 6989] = -0.7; 30.9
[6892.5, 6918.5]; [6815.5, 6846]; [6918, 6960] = -0.4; 31.2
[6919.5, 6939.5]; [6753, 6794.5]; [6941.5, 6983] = 0.2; 31.6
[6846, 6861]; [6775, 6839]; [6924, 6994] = 0.6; 31.2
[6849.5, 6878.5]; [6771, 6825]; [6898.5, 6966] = 0.5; 31.2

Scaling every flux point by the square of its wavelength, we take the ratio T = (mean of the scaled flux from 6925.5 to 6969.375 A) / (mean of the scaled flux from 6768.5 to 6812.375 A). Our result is 1.08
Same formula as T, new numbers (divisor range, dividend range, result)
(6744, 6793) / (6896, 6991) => 1.09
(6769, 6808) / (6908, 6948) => 1.06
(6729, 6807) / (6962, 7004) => 1.11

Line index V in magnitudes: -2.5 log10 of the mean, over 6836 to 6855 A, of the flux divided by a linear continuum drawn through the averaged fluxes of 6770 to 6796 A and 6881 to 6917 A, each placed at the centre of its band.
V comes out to 0.03 mag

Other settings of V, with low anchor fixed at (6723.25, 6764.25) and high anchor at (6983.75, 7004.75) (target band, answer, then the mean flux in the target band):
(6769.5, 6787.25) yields 0.005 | 30.9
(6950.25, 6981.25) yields -0.016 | 32.1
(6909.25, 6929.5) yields 0.002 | 31.5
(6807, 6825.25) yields -0.001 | 31.2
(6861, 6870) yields 0.000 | 31.3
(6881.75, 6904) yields 0.005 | 31.3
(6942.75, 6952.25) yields 0.036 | 30.6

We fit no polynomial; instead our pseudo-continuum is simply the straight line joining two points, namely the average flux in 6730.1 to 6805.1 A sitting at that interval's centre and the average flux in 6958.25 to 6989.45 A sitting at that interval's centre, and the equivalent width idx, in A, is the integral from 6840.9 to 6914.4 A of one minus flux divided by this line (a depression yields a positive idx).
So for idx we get 1.0 A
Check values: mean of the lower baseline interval 30.8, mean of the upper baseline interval 32.4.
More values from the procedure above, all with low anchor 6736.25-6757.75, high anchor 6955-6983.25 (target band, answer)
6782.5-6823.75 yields -0.1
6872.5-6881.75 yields 0.0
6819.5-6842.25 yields -0.3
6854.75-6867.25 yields 0.4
